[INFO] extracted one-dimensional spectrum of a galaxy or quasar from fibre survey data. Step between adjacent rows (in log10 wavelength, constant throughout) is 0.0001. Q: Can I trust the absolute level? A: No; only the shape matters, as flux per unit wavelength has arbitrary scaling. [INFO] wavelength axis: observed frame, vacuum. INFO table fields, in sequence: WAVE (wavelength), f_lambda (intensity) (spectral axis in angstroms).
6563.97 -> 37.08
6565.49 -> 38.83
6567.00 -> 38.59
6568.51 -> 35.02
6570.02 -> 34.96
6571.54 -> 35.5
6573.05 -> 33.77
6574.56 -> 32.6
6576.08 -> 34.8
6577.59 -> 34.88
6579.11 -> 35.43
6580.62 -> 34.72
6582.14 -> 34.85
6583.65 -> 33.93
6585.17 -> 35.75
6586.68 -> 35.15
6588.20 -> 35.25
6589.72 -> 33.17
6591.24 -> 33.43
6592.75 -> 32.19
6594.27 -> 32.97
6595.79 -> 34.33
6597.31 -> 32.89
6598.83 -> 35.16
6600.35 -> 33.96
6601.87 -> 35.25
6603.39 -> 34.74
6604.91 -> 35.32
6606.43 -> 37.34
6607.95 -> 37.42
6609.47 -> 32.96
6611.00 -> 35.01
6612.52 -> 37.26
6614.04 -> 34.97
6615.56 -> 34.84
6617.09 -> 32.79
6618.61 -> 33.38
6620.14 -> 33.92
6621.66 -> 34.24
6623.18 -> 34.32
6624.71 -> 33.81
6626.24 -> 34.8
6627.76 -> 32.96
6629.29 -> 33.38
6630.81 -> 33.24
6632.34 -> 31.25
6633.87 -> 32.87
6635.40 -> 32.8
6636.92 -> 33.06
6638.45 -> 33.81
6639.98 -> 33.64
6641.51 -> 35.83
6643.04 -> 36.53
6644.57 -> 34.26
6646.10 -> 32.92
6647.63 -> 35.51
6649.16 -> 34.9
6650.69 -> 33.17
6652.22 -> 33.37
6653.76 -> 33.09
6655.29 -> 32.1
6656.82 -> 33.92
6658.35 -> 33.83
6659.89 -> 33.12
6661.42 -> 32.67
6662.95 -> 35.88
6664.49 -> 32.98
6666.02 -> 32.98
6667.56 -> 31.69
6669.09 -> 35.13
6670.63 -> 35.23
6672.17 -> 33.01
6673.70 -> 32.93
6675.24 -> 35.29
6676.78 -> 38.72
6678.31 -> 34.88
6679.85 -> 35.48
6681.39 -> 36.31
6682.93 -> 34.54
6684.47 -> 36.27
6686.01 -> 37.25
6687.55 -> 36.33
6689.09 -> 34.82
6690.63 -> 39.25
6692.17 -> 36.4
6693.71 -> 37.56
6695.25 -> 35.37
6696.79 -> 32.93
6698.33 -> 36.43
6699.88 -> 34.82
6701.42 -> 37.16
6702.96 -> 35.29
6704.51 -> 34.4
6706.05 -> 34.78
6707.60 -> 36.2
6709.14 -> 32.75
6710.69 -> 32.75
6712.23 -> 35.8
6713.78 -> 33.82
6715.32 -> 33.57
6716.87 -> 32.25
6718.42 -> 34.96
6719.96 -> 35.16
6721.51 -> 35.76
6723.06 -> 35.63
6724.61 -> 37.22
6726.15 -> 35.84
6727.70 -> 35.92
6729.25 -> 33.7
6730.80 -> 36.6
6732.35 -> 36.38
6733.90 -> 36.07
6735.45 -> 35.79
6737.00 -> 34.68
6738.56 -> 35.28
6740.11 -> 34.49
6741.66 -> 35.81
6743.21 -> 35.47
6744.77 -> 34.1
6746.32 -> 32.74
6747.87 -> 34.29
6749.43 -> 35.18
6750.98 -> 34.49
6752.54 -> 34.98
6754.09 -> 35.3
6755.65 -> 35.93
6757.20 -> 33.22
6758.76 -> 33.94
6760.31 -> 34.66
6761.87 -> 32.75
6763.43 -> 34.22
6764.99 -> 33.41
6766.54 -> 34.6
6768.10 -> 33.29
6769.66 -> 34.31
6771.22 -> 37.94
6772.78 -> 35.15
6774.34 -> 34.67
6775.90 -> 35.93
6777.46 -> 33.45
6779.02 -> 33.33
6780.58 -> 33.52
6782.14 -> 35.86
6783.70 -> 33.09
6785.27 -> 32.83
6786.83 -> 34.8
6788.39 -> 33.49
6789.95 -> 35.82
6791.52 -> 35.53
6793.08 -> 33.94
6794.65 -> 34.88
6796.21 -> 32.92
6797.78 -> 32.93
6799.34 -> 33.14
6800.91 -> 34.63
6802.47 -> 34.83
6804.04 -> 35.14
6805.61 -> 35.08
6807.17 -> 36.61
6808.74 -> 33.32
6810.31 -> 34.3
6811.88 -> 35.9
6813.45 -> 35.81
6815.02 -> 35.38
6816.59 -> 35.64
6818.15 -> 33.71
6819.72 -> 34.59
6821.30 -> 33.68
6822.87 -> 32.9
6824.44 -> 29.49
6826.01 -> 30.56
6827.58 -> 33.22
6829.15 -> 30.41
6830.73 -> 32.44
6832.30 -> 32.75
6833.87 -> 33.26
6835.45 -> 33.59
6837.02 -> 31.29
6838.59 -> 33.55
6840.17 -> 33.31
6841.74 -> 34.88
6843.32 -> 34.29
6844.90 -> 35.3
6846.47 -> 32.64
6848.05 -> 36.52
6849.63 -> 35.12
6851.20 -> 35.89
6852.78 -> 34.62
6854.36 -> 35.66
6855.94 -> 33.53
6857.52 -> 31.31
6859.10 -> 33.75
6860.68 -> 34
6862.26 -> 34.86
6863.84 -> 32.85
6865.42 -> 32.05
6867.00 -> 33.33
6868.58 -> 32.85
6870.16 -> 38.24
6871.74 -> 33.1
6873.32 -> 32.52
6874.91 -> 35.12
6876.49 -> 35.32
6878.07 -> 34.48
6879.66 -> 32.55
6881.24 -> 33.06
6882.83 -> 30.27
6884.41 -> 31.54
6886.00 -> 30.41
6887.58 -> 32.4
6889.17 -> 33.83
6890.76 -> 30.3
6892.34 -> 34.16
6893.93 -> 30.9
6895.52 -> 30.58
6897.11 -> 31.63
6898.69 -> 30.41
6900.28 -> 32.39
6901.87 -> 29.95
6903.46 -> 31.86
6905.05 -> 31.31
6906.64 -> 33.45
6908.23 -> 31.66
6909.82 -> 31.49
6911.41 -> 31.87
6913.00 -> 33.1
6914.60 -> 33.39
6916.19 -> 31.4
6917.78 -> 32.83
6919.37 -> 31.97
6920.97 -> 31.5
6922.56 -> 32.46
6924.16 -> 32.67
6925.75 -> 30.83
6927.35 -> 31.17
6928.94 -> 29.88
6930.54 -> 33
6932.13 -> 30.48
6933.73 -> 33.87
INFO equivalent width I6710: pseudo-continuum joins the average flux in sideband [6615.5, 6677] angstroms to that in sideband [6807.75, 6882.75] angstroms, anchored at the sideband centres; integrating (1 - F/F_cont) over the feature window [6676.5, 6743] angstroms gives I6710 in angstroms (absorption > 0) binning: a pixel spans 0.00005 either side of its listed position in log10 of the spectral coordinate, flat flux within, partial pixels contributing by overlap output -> -3.3 angstroms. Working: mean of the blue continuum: 33.8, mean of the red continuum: 33.7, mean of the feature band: 35.5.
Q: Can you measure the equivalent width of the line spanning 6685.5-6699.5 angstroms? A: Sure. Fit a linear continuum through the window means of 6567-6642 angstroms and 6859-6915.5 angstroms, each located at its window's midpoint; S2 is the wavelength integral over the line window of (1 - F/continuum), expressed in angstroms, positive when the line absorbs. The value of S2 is -1.0 angstroms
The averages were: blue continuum 34.3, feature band 36.2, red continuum 32.6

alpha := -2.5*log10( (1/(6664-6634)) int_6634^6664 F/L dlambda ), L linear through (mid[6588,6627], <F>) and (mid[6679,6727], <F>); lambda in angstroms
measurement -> 0.030 mag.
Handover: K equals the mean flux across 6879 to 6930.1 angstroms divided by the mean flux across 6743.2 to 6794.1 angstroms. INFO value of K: 0.9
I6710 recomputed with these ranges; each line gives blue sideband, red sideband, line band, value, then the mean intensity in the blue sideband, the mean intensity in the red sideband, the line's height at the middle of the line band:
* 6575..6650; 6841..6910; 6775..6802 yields -0.5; 34.3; 33.1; 33.5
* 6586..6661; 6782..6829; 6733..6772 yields -0.7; 34.1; 34.1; 34.1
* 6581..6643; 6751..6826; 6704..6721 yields 0.0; 34.2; 34.3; 34.3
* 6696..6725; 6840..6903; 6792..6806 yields -0.1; 34.8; 33.2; 33.9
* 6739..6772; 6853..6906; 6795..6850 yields -0.4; 34.5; 32.8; 33.6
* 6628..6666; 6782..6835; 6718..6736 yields -1.1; 33.7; 33.9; 33.8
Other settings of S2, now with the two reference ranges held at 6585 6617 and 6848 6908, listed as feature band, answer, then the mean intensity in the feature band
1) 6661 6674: 0.23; 33.7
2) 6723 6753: -1.22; 35.2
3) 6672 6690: -0.74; 35.6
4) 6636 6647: 0.05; 34.3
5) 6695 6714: -0.43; 34.8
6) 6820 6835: 0.50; 32.2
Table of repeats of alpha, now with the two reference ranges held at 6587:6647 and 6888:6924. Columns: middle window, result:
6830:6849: -0.04 mag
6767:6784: -0.05 mag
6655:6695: -0.04 mag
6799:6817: -0.07 mag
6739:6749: -0.04 mag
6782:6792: -0.05 mag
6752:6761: -0.05 mag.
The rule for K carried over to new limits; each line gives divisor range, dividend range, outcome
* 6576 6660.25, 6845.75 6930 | 0.96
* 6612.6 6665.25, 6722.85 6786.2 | 1.03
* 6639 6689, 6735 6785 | 1.00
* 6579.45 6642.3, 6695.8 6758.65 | 1.02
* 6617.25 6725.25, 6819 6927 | 0.95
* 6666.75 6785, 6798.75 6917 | 0.95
